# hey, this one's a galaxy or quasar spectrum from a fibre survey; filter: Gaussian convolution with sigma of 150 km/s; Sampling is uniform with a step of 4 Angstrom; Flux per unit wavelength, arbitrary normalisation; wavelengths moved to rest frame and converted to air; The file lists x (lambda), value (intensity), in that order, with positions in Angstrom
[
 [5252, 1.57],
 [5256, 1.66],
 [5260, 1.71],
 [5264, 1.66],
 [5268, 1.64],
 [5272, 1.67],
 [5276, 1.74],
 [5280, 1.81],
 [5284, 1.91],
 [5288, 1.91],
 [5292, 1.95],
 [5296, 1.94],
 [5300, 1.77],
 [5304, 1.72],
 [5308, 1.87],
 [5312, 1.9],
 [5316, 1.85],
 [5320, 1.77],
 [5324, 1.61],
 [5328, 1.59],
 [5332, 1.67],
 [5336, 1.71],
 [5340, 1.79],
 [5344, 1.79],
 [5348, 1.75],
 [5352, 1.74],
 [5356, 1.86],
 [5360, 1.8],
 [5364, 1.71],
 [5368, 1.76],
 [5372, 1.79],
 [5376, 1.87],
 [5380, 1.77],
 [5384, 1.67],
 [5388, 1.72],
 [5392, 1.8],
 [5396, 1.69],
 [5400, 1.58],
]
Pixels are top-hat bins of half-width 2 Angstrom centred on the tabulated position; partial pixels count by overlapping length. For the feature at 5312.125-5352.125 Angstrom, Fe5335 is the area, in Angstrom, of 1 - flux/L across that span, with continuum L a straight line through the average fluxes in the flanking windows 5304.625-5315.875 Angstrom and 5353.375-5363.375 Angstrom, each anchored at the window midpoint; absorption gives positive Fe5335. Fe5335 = 2.2 Angstrom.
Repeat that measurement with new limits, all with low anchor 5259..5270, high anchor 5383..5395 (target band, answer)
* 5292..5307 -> -1.3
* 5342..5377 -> -1.4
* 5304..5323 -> -1.5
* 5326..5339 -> 0.3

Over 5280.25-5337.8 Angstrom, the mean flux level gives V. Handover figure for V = 1.8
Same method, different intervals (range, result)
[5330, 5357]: 1.75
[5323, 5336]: 1.64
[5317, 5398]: 1.74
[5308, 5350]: 1.75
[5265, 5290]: 1.78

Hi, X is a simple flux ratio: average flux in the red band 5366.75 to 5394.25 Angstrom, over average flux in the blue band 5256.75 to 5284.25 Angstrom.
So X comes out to 1.0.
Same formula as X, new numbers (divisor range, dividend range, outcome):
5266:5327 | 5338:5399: 0.98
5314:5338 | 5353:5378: 1.06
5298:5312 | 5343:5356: 0.98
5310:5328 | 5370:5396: 1.00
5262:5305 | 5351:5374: 0.99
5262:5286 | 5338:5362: 1.03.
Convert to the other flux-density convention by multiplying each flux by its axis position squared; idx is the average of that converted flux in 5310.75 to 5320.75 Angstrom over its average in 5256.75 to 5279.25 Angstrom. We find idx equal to 1.11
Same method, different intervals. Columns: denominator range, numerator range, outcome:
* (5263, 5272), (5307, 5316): 1.16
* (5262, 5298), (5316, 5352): 0.97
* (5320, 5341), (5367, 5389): 1.07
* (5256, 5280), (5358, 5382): 1.09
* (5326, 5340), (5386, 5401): 1.04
